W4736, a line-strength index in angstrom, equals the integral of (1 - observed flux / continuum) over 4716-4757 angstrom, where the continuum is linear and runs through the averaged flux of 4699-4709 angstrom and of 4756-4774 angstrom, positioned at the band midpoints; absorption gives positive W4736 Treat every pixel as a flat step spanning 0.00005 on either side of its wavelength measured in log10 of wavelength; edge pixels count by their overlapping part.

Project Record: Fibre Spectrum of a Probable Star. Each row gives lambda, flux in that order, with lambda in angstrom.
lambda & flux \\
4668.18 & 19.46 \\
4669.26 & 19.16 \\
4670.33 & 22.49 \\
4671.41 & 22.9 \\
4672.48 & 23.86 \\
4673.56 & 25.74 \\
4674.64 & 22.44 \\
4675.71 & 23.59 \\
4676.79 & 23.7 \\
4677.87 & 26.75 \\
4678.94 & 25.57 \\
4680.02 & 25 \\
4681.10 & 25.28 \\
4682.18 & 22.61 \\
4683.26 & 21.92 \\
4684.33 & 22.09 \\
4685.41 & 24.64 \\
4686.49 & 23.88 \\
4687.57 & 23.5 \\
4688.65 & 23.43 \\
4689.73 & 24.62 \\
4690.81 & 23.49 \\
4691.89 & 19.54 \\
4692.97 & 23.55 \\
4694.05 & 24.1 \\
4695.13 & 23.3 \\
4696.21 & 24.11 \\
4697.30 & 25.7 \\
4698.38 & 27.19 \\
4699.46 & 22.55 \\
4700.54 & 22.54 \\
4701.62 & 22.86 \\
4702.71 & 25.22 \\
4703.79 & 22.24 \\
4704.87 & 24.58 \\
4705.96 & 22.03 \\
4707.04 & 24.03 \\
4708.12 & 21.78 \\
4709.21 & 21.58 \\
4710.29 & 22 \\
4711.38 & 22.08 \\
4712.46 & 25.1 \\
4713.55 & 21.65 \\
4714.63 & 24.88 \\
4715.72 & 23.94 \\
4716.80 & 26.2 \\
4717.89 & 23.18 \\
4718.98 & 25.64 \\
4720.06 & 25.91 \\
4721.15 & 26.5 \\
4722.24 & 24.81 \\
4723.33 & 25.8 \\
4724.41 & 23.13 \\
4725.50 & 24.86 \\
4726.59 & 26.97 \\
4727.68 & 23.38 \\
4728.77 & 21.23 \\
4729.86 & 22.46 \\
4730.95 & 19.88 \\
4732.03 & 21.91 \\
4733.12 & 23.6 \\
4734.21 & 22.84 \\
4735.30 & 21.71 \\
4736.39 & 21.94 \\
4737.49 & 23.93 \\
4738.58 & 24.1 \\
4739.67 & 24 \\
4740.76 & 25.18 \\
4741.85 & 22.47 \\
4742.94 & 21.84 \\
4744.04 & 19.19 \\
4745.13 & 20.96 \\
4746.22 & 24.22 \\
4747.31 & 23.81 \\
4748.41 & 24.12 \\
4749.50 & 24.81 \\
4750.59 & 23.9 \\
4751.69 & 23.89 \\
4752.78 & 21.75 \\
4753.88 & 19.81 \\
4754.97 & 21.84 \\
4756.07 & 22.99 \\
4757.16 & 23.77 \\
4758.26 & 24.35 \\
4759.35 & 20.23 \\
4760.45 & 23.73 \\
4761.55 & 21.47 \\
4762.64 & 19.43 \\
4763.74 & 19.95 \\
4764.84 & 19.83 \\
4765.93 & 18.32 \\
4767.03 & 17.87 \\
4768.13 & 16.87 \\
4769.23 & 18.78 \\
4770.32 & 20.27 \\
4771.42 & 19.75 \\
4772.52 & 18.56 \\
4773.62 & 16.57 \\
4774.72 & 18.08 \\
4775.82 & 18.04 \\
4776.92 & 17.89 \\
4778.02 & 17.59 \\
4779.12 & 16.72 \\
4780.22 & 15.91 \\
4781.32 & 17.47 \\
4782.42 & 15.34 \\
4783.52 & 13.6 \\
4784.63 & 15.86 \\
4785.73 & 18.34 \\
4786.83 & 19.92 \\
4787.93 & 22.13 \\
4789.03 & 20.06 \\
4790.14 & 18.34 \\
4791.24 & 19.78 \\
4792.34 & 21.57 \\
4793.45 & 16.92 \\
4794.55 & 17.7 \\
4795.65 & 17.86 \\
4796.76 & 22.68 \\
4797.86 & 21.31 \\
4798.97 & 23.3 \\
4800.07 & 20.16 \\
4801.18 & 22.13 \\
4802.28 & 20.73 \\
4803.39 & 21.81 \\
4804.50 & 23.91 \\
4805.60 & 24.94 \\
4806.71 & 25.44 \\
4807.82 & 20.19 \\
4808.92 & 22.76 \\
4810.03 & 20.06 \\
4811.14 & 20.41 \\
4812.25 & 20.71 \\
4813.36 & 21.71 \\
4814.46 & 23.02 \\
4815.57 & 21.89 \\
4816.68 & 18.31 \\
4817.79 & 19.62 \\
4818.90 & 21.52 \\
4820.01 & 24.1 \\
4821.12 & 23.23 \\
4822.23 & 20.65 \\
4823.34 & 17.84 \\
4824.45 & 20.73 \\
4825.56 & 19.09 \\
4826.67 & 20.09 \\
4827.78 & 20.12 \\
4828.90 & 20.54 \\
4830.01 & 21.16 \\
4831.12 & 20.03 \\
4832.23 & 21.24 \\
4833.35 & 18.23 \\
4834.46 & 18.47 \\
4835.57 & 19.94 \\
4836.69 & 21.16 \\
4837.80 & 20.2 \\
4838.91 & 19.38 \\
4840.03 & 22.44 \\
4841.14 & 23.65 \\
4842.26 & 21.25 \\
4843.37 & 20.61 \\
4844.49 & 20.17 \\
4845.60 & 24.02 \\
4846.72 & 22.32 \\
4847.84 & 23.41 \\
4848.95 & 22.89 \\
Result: -3.6 angstrom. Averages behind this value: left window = 23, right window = 20.1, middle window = 23.4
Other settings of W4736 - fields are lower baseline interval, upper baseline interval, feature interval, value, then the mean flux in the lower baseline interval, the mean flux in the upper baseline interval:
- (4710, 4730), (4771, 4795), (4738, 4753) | -1.03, 24.3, 18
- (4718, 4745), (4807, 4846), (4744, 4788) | 5.06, 23.4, 20.8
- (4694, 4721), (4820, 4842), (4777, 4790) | 2.51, 23.8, 20.5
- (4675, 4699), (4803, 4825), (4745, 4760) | -0.12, 24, 21.6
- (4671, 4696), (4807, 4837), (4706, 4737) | -0.84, 23.7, 20.7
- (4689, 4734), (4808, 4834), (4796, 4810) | -0.72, 23.7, 20.7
